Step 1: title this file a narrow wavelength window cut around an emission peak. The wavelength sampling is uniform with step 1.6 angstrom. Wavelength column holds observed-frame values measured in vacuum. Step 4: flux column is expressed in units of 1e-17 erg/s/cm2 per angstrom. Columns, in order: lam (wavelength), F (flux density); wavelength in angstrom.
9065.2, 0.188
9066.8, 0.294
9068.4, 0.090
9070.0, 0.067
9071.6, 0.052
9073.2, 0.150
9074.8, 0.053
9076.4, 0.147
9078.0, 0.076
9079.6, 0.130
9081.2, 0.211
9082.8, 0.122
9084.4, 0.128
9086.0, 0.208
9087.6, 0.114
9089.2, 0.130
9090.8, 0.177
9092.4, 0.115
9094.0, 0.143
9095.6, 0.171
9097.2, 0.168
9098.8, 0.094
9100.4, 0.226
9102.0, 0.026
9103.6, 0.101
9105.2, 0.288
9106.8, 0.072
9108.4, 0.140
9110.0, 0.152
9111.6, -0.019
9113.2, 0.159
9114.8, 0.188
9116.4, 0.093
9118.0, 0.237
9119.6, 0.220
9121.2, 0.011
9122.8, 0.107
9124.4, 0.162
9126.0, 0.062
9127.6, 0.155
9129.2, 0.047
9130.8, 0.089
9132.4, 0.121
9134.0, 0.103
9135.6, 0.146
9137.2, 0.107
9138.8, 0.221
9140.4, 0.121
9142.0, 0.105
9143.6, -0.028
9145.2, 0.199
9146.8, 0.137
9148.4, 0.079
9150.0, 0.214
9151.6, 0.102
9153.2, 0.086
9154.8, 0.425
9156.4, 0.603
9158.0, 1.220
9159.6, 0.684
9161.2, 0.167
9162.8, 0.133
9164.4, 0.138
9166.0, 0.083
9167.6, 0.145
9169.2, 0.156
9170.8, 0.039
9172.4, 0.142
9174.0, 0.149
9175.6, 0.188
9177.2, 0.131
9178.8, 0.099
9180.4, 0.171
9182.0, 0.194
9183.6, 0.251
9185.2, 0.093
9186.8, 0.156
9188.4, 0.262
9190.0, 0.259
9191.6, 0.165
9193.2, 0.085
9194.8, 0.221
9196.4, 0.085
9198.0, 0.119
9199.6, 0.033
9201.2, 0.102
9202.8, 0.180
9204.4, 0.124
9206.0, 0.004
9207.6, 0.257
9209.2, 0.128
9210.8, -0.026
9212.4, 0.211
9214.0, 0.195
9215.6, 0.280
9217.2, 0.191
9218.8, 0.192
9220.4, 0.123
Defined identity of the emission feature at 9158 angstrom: H-beta 4861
